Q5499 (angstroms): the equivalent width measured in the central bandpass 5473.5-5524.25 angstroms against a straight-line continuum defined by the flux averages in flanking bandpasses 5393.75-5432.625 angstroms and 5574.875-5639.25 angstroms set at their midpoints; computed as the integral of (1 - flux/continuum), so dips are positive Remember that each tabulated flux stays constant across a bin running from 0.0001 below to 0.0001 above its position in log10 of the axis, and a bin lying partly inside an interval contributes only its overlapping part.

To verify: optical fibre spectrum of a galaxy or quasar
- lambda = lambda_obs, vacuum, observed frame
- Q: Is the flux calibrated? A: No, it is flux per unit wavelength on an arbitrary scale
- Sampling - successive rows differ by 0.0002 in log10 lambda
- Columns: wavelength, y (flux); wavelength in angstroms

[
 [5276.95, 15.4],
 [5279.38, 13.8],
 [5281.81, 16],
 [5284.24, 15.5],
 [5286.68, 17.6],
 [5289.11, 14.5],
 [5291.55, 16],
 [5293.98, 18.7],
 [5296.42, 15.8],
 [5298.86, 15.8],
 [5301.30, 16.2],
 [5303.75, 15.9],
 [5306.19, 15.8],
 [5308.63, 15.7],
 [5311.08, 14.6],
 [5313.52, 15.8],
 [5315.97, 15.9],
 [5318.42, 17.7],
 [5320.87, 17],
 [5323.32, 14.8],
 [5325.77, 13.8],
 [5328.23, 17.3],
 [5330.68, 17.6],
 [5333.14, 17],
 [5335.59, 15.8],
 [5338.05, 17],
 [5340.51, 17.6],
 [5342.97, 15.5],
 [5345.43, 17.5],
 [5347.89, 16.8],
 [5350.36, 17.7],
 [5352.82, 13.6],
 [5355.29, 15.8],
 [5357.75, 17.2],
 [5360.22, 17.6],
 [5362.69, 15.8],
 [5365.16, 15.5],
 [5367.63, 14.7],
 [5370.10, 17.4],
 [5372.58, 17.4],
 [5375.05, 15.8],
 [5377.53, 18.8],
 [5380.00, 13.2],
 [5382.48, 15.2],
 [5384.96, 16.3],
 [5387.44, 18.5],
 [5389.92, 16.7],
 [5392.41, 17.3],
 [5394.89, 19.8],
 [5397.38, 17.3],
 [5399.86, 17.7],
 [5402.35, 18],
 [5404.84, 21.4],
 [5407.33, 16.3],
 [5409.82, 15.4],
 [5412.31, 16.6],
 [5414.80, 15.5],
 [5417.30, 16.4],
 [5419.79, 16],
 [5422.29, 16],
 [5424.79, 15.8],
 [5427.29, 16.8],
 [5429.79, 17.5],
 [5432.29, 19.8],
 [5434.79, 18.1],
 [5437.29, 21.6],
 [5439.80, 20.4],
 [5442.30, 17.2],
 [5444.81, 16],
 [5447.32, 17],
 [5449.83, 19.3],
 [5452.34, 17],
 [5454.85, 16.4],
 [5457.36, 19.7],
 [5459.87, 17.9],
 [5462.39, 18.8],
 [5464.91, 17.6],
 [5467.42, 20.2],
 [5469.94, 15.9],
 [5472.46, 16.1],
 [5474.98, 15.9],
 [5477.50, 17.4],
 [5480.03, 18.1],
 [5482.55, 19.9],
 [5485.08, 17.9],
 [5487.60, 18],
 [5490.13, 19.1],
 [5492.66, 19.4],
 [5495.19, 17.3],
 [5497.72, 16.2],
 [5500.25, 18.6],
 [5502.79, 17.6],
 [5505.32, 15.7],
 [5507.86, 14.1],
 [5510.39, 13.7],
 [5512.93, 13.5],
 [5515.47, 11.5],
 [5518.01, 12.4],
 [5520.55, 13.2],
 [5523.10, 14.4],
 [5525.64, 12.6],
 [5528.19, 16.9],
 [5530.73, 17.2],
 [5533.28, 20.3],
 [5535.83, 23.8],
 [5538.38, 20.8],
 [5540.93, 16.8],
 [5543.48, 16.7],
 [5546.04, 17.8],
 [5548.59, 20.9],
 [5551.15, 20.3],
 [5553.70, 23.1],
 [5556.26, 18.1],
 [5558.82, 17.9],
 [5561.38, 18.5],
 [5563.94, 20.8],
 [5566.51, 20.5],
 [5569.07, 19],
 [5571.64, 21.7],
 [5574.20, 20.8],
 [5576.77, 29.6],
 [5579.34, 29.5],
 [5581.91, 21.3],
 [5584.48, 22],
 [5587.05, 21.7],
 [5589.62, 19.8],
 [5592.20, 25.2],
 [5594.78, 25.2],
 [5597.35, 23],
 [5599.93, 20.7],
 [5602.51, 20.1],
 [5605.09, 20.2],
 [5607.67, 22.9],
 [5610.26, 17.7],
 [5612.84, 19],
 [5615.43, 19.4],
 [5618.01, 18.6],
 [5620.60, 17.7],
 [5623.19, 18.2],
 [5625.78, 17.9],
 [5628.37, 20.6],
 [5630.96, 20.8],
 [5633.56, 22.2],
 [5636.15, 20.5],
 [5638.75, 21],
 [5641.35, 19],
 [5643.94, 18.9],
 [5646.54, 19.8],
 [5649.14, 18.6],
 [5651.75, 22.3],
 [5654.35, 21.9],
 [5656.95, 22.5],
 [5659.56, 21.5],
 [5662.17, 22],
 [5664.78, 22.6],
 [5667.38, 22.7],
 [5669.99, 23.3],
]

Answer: 7.5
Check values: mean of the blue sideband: 17.2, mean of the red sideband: 21.4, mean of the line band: 16.2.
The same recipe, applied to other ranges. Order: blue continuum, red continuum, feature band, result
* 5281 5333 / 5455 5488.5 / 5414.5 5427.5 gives 1.0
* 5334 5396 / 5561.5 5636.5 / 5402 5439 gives 0.5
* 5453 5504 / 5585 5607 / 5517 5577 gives 4.7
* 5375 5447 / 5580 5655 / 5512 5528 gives 4.9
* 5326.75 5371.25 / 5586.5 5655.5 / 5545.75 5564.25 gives -0.2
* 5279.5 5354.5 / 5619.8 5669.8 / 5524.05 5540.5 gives 0.6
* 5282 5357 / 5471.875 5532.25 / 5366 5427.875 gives -2.4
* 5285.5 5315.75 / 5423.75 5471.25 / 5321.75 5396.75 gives 1.5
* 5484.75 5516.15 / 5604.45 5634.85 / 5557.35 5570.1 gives -0.9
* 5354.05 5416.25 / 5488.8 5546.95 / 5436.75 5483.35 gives -3.6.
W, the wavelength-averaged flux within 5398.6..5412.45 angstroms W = 17.6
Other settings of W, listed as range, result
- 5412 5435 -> 16.8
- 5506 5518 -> 13.2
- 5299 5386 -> 16.2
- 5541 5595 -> 21.3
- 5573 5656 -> 21.1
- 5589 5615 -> 21.3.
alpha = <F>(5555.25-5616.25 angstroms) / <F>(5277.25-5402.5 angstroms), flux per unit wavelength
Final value 1.31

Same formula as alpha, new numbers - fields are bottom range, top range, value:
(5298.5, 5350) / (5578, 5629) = 1.29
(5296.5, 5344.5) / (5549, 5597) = 1.36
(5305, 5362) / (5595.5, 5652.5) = 1.23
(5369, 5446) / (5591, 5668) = 1.20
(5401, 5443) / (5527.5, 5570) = 1.10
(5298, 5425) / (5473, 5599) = 1.14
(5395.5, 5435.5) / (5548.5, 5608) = 1.27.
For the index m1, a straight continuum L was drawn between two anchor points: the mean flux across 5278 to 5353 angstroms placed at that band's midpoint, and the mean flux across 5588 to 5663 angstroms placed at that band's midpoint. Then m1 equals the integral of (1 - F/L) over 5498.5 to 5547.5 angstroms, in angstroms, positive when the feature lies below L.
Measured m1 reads 7.5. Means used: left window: 16.2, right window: 20.6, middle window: 16.2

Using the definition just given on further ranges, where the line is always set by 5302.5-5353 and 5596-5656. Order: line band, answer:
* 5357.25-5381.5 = 0.71 angstroms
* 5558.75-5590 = -4.14 angstroms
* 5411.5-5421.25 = 0.72 angstroms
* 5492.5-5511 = 1.97 angstroms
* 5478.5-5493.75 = -0.35 angstroms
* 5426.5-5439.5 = -0.99 angstroms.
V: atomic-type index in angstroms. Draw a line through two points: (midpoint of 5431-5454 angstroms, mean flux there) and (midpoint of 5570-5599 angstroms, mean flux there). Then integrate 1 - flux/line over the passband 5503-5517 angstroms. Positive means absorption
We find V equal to 4.6 angstroms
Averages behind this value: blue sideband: 18.5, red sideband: 23.5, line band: 14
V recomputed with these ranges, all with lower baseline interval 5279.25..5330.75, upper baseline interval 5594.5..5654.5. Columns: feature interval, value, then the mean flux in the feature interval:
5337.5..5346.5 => -0.2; 16.9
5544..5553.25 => -0.3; 19.7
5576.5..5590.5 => -2.9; 23.7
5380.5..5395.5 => 0.1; 17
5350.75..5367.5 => 0.8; 15.9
